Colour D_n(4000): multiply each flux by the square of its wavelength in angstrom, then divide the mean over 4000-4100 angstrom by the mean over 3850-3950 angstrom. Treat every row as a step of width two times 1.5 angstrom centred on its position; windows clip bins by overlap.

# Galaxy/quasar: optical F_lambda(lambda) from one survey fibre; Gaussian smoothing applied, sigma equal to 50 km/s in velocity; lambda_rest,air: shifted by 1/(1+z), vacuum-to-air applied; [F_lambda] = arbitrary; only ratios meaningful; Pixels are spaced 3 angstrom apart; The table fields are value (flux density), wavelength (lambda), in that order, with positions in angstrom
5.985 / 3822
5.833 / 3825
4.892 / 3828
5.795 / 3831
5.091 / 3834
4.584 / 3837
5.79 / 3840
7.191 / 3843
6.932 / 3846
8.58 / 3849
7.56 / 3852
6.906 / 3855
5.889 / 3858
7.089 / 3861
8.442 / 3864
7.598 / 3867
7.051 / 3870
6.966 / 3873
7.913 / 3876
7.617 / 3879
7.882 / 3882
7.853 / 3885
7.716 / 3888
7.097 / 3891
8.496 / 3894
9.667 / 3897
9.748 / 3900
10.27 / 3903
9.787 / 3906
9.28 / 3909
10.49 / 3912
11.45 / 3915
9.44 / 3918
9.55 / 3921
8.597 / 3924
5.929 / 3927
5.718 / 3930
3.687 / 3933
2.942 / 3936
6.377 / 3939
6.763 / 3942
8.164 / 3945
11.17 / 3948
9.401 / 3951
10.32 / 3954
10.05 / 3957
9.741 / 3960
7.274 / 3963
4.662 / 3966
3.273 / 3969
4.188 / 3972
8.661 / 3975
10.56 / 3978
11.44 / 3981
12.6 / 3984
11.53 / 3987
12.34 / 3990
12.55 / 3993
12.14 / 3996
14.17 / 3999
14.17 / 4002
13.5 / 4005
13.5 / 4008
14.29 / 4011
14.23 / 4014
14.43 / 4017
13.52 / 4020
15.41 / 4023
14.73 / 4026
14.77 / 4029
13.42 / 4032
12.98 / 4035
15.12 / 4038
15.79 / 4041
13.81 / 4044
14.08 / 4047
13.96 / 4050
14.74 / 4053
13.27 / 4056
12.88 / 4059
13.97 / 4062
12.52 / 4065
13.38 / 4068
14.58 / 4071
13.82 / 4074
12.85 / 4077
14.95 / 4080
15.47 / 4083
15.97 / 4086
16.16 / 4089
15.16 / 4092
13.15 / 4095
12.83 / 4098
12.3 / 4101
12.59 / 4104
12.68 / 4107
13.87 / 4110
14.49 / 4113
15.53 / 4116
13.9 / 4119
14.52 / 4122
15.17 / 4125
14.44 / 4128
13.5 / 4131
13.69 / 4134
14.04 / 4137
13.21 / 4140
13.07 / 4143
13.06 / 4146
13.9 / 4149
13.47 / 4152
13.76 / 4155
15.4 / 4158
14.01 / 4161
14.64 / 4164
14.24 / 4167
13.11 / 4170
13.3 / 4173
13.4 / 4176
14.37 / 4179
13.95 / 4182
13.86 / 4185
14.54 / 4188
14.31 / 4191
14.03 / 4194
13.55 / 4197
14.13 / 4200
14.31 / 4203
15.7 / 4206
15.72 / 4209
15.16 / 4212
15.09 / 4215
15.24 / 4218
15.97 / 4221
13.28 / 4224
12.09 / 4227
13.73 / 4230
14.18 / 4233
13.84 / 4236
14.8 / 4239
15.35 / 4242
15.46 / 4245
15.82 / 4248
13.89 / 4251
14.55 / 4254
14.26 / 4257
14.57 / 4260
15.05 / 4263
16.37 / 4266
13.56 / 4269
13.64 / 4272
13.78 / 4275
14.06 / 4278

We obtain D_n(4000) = 1.93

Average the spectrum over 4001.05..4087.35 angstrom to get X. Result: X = 14.1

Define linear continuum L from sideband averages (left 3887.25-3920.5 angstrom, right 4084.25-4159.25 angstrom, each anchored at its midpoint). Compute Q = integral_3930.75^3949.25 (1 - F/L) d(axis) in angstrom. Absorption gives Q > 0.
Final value 6.9 angstrom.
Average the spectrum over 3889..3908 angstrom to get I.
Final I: 9.14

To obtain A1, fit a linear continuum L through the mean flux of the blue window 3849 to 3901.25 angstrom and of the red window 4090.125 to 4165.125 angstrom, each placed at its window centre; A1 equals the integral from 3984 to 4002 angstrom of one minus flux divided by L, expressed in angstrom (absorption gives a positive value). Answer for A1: -3.5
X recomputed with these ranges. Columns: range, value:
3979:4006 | 12.7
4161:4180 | 13.8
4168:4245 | 14.3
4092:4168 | 13.8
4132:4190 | 13.8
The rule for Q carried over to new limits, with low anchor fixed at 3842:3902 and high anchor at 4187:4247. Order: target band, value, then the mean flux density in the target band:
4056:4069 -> -1.9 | 13.2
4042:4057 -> -3.8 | 14.1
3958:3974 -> 5.9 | 6.05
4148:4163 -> -0.9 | 14.1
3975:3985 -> -1.2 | 11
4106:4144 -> -4.0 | 14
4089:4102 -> -1.7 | 13.7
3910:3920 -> -2.1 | 10.4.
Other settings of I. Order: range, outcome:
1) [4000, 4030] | 14.2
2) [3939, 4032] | 11.1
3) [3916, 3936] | 6.95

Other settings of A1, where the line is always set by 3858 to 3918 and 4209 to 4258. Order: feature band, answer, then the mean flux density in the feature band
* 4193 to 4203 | 0.0 angstrom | 14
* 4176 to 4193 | -0.5 angstrom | 14.1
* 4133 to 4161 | -1.5 angstrom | 13.7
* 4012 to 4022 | -3.1 angstrom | 14.1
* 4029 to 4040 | -3.0 angstrom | 14.1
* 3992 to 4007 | -4.1 angstrom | 13.3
